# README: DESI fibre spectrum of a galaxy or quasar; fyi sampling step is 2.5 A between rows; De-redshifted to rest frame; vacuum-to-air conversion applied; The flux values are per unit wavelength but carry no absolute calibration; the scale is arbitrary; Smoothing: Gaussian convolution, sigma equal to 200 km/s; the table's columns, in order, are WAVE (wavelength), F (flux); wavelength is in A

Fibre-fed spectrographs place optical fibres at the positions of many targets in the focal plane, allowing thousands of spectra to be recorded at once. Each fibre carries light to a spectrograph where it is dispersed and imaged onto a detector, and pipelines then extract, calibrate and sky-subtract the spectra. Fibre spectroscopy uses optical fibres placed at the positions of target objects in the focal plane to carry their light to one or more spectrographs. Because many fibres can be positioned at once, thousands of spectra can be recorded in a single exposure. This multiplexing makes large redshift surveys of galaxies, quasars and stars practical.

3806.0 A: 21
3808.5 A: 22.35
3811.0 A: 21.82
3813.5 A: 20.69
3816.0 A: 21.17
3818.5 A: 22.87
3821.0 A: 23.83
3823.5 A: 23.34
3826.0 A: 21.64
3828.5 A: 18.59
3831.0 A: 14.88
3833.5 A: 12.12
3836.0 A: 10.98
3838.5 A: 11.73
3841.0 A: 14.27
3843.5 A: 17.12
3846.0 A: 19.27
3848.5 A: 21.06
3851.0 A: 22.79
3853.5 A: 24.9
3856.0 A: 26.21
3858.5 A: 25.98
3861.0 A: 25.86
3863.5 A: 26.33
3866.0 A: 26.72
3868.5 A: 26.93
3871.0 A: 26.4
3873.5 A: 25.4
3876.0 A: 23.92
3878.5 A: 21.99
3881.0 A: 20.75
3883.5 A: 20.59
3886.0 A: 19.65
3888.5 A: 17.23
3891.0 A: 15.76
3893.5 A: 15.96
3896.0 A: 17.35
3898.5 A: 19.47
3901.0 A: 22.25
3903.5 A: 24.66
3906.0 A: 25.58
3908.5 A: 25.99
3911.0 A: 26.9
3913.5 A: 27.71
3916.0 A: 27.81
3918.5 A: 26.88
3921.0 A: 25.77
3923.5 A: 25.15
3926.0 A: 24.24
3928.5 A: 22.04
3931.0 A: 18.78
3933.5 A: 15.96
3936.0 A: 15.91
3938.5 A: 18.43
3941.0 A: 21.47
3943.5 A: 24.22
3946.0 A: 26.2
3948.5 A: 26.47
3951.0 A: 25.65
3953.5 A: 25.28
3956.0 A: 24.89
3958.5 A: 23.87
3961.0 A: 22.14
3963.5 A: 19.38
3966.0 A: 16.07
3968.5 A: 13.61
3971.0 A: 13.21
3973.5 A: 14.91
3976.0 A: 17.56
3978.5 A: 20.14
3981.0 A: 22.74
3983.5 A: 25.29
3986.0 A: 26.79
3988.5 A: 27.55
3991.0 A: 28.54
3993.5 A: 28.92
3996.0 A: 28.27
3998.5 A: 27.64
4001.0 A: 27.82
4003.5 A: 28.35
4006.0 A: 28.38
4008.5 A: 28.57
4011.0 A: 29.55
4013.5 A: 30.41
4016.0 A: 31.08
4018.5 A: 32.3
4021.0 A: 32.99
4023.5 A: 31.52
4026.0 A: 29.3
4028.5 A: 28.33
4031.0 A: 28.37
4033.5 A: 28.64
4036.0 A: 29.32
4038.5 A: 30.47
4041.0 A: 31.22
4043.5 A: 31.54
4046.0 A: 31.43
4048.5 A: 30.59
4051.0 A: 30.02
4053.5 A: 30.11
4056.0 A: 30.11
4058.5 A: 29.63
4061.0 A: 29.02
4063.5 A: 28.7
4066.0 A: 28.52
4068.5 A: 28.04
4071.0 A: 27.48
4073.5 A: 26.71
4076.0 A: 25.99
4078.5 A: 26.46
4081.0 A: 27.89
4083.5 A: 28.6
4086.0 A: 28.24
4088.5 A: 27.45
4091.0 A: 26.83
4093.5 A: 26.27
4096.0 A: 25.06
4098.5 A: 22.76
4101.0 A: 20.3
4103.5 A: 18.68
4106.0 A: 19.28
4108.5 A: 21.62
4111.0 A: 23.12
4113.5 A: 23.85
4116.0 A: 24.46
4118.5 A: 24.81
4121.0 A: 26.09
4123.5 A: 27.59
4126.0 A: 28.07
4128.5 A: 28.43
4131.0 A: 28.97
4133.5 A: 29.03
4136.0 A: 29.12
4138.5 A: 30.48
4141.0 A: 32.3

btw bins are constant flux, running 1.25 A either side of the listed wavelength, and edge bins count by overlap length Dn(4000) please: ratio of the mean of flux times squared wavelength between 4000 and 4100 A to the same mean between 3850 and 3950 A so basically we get 1.3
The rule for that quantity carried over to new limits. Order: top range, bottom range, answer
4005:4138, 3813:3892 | 1.48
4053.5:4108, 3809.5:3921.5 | 1.35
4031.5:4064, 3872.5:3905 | 1.60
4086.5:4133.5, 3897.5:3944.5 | 1.18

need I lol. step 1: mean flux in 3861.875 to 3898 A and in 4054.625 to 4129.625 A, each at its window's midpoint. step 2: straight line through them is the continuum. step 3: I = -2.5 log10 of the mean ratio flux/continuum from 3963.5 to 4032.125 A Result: -0.07 mag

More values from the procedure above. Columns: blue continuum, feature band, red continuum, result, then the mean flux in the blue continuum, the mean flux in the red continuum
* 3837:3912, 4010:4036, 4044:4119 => -0.20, 21.9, 26.5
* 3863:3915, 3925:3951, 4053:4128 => 0.10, 22.7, 26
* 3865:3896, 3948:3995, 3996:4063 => 0.20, 21.6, 29.8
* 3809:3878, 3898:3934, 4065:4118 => -0.08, 21.4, 25.1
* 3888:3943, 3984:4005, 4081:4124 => -0.21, 22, 24.5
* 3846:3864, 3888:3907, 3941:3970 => 0.18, 24.3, 22.4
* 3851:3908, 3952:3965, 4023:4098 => 0.10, 22.8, 28.6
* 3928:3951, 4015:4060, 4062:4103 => -0.22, 21.3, 26.5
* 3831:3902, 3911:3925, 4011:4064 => -0.14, 20.6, 30.2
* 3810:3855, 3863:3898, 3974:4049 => -0.01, 19.1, 28.3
